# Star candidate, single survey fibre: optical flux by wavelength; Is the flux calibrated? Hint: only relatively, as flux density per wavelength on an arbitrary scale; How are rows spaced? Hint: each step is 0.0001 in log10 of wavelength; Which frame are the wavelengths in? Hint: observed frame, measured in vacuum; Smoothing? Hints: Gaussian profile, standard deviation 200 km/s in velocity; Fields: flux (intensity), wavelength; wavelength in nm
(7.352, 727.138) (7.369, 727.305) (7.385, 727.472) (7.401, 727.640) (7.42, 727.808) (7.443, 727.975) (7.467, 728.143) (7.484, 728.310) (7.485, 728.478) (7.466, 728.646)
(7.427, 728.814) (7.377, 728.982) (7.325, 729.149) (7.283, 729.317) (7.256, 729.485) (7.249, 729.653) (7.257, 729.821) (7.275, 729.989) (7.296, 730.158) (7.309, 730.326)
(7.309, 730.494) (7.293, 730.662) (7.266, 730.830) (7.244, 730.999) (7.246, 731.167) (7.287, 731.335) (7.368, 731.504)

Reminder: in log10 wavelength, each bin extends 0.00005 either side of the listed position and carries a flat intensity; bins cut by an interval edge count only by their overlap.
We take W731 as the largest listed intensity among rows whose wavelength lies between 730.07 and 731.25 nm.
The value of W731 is 7.309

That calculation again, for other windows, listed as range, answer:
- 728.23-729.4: 7.485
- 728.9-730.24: 7.377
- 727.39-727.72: 7.401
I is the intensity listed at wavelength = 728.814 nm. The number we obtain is 7.427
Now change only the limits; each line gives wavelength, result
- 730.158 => 7.296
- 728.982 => 7.377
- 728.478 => 7.485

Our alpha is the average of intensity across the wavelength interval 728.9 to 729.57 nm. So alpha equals 7.32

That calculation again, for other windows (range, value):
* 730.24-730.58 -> 7.32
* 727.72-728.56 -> 7.46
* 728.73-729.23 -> 7.39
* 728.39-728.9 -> 7.45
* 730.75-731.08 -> 7.24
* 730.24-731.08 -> 7.29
